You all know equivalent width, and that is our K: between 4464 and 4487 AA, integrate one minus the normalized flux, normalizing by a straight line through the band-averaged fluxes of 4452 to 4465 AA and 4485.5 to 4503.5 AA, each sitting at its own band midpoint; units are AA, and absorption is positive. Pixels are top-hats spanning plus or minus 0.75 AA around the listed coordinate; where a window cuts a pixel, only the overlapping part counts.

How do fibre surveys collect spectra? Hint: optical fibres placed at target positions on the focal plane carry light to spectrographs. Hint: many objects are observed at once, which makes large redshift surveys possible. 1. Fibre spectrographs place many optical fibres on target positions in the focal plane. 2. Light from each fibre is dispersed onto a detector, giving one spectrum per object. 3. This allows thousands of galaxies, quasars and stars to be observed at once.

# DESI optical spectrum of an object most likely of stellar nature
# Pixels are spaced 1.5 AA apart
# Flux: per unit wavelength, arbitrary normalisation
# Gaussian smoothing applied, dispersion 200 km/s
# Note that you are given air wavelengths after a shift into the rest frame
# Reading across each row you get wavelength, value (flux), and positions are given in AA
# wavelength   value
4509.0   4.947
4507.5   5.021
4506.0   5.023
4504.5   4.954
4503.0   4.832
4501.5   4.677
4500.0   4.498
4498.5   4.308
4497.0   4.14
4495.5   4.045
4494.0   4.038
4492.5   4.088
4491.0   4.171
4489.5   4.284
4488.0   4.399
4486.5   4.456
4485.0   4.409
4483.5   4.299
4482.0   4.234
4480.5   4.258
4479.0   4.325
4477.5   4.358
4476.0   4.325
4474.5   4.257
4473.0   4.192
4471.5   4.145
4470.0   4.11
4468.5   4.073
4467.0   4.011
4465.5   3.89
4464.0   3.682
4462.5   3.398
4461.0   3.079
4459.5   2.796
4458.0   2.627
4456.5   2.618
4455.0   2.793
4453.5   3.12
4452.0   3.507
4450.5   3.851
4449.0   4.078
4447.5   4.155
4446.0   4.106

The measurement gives -3.5 AA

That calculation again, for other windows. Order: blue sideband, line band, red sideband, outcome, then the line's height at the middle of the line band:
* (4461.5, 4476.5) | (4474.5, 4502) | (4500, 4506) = 0.94 AA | 4.45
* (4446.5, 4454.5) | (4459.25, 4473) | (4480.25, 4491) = 0.86 AA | 3.99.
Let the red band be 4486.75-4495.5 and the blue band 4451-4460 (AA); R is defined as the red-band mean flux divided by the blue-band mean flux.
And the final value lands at 1.43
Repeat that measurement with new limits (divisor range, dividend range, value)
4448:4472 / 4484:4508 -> 1.28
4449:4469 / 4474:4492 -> 1.28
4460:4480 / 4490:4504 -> 1.09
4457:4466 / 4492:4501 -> 1.31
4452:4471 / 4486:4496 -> 1.25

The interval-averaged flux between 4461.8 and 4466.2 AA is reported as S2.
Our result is 3.66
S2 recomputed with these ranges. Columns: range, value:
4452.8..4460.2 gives 2.79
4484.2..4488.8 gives 4.42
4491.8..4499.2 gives 4.12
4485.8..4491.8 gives 4.32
